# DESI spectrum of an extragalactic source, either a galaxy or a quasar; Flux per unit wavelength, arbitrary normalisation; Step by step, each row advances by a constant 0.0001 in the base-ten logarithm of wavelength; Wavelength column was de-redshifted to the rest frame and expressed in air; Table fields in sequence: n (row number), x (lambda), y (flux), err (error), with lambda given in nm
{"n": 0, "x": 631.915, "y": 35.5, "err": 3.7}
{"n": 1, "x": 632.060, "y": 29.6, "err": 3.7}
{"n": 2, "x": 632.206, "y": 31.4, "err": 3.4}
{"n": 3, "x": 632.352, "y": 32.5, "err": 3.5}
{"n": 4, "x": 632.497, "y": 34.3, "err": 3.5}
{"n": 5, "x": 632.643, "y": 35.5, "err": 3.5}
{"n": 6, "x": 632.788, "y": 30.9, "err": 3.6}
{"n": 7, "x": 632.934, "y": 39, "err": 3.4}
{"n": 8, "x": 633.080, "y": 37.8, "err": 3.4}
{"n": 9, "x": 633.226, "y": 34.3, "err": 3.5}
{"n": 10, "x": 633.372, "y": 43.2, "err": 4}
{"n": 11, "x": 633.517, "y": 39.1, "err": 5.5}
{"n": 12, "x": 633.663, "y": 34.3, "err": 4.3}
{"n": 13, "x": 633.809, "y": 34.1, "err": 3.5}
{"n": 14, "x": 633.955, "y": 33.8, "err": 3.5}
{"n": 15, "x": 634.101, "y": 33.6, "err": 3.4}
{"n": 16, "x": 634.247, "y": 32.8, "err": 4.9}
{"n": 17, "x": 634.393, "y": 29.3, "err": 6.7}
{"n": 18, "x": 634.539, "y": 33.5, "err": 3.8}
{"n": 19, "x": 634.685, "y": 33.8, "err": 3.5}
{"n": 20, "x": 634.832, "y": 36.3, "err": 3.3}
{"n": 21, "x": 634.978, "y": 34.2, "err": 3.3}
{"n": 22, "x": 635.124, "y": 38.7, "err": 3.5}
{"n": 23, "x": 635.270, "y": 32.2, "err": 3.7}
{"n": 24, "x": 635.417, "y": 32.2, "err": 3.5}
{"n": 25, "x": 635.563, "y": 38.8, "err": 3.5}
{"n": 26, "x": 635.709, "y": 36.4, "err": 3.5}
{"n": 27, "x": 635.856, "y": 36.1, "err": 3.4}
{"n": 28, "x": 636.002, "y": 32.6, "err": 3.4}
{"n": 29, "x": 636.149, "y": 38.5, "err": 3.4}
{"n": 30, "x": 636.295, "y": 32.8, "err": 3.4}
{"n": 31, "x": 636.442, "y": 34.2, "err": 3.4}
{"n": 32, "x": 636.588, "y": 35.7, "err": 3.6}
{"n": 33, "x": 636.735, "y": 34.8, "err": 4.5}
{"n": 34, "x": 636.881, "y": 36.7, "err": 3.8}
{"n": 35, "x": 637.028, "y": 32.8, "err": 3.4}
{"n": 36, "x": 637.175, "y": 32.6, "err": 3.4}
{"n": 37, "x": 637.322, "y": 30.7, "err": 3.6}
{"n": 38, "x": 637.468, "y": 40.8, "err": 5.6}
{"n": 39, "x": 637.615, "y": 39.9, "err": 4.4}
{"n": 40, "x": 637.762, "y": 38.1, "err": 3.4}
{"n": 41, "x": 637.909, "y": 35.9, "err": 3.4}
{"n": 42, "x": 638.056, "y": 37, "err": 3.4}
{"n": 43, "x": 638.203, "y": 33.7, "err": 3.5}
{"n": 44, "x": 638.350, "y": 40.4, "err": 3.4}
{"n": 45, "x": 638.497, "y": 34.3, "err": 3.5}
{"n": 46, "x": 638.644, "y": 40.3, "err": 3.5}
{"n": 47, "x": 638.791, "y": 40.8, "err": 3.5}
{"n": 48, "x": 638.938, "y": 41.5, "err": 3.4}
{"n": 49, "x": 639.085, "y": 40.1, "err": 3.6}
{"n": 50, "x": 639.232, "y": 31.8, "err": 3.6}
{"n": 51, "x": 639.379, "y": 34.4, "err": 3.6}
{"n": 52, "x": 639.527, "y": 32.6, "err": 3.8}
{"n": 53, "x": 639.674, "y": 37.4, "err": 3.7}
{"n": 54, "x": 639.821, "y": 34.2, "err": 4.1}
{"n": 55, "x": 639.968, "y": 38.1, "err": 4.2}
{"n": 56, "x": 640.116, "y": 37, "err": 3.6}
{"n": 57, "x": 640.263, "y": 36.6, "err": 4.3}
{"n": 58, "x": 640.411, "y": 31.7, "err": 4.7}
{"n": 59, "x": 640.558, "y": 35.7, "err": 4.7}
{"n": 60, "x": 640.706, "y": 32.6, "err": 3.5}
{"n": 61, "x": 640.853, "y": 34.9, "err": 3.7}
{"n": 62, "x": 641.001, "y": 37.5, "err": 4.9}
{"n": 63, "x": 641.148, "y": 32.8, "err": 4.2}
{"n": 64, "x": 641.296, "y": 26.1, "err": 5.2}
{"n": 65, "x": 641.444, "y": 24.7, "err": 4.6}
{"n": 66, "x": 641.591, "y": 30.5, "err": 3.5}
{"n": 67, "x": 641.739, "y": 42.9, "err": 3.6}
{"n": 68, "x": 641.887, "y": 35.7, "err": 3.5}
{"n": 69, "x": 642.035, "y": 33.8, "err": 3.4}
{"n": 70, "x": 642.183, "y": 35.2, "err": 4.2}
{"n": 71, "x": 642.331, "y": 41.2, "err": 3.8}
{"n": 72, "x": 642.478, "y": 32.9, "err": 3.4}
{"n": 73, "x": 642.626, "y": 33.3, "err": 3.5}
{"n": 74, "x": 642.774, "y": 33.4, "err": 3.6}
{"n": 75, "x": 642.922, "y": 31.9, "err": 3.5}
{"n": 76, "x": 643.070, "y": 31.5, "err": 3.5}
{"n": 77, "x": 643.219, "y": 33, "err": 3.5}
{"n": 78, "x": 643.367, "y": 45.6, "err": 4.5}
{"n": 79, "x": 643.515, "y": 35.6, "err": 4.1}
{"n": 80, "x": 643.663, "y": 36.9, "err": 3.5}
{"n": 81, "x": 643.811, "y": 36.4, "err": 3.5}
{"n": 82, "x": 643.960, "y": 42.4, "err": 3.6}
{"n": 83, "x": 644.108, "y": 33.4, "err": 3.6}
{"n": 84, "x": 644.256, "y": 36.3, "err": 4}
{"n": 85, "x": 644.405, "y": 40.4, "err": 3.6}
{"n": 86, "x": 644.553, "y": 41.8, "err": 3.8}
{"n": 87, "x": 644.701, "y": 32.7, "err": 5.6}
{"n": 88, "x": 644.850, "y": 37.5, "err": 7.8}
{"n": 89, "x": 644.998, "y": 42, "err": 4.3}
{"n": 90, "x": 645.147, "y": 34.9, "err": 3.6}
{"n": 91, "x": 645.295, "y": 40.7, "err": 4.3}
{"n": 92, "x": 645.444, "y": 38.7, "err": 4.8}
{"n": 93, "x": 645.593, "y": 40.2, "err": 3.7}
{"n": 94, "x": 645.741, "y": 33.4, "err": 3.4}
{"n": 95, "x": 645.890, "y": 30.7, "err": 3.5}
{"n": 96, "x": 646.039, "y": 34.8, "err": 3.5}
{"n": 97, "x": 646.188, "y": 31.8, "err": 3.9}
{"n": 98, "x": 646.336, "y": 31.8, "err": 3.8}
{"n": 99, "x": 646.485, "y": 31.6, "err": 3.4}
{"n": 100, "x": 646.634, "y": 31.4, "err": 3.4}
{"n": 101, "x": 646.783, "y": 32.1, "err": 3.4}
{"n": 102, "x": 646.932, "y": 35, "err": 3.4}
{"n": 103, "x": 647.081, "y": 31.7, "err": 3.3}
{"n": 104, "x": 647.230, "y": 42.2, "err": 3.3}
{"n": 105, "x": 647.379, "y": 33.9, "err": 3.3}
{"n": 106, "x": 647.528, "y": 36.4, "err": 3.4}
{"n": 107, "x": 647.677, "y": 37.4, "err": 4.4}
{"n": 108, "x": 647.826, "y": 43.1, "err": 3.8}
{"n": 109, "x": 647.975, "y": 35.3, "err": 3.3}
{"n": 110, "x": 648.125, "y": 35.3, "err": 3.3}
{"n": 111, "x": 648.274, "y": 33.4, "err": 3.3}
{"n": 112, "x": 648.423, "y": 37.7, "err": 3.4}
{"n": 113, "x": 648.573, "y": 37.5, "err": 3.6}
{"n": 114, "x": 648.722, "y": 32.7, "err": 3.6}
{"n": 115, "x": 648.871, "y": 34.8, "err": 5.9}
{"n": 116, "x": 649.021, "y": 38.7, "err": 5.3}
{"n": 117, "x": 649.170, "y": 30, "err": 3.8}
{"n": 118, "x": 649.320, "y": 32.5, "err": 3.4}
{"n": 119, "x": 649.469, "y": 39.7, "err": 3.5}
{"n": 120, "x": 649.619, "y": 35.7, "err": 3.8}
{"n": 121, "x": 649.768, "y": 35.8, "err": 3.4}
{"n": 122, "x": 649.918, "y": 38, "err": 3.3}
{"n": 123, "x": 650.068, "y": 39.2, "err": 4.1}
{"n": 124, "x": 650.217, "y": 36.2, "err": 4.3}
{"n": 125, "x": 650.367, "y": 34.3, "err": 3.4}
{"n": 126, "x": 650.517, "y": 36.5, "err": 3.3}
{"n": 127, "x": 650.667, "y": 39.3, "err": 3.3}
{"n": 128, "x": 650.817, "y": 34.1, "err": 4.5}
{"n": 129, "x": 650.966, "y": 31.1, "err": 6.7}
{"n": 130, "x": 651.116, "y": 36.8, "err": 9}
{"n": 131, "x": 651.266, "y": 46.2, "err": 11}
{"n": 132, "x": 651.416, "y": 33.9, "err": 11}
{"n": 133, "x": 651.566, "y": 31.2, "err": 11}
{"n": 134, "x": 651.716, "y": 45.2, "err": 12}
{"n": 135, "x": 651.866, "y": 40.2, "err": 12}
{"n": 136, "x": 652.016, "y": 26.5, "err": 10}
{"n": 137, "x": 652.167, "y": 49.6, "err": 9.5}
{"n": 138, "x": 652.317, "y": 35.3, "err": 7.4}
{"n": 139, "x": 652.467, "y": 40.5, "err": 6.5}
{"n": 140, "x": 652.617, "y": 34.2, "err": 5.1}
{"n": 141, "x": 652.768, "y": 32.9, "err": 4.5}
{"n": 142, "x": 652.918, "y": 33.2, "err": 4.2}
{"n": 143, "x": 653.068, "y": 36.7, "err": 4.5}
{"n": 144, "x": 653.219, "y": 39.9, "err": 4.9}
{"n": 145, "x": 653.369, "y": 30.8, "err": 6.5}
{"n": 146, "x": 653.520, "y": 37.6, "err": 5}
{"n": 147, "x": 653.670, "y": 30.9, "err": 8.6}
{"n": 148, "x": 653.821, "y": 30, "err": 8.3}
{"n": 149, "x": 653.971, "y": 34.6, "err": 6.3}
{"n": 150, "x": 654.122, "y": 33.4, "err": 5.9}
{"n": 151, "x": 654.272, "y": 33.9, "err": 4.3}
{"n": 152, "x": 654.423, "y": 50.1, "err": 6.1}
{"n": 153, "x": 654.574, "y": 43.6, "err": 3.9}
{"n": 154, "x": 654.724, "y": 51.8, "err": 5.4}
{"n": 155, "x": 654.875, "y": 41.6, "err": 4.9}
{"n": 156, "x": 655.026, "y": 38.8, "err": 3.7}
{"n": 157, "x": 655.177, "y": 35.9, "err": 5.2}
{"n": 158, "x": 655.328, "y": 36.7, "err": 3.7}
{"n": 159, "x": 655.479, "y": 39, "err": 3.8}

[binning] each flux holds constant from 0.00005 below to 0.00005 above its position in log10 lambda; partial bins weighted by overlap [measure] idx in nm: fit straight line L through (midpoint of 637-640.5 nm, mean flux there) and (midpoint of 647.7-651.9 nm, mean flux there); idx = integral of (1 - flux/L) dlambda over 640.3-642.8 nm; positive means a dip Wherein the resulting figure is 0.18 nm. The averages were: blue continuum 36.4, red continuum 36.6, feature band 33.9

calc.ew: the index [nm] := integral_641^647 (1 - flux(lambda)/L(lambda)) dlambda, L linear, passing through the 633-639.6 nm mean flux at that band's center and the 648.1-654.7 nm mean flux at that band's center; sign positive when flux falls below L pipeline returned 0.151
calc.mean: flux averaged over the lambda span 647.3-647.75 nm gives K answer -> 36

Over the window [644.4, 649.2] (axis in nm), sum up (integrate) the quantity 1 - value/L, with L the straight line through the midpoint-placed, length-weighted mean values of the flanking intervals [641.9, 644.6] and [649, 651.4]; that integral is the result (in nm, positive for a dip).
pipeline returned 0.08 nm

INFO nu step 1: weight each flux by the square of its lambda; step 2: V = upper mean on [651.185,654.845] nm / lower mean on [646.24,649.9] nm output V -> 1.1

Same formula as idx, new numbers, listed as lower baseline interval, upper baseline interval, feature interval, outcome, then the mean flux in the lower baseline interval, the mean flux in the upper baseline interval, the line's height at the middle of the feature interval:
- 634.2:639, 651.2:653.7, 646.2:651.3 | 0.12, 35.7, 36.8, 36.6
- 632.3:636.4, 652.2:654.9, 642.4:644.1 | 0.02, 35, 37.4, 36.1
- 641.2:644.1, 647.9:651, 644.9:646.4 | -0.03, 34.8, 35.7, 35.2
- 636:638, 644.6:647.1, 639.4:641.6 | 0.11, 35.5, 34.9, 35.3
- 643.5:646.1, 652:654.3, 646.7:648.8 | 0.03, 37.2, 35.2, 36.5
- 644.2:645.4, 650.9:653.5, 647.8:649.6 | 0.09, 38.3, 36.7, 37.5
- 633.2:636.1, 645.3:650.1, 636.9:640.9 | -0.12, 35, 35.4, 35.1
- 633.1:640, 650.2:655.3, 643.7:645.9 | -0.07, 35.7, 37.3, 36.5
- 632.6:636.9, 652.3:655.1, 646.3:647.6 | 0.09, 35.2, 37.4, 36.6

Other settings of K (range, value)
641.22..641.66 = 27.1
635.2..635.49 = 32.1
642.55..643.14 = 32.5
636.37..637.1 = 34.9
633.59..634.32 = 33.7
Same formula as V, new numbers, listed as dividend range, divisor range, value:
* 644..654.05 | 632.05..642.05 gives 1.06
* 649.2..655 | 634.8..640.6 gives 1.08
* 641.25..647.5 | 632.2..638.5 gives 1.03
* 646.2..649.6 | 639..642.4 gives 1.04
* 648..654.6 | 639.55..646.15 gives 1.05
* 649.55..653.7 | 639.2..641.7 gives 1.13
